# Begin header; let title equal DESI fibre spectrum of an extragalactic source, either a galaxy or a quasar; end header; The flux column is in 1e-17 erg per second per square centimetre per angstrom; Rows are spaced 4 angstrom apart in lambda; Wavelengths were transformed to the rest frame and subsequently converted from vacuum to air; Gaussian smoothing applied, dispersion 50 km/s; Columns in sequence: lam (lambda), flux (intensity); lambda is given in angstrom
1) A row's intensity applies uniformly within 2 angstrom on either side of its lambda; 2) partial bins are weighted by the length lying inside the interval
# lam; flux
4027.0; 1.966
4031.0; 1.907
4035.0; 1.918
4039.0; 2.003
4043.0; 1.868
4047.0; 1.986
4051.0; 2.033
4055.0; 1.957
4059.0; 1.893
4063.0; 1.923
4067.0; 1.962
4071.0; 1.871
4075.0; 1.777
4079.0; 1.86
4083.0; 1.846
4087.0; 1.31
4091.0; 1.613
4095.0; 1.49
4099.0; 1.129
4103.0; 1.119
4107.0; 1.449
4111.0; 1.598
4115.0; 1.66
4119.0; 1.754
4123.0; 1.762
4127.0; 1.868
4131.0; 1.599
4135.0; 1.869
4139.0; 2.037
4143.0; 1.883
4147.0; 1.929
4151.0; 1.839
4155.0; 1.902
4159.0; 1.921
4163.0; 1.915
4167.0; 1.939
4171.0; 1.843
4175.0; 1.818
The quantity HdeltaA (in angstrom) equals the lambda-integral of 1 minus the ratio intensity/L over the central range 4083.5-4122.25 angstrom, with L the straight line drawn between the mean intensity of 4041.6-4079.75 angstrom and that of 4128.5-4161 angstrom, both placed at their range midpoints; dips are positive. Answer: 8.4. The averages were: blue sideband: 1.92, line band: 1.48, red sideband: 1.87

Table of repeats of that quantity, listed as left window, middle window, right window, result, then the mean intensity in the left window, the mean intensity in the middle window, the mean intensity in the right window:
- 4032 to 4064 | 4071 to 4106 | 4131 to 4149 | 7.1 angstrom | 1.95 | 1.54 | 1.89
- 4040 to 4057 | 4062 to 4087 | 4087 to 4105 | -3.2 angstrom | 1.96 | 1.83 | 1.33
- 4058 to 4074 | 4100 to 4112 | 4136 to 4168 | 3.5 angstrom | 1.91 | 1.35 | 1.92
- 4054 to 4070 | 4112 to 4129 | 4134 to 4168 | 1.5 angstrom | 1.93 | 1.75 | 1.92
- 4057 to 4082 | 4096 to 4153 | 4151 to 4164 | 6.6 angstrom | 1.88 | 1.67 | 1.9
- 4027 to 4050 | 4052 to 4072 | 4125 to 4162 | 0.0 angstrom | 1.94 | 1.93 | 1.87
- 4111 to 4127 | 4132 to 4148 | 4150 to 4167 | -0.8 angstrom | 1.73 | 1.91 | 1.9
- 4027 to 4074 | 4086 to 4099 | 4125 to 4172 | 3.3 angstrom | 1.94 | 1.43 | 1.88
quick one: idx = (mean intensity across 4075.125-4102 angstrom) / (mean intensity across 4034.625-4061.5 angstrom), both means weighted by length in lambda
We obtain 0.79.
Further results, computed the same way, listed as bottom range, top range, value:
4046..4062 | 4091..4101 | 0.70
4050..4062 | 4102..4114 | 0.73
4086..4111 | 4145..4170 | 1.39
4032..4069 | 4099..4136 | 0.82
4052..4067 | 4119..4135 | 0.91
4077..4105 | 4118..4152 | 1.24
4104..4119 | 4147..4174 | 1.21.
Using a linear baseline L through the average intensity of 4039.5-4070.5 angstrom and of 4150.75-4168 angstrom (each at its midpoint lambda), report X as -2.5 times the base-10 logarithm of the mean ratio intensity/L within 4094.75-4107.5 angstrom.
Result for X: 0.47 mag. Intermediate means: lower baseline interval 1.95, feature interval 1.25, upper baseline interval 1.91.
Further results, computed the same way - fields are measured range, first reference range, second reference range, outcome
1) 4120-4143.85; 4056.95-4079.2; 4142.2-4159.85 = 0.04 mag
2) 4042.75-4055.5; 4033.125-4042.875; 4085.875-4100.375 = -0.08 mag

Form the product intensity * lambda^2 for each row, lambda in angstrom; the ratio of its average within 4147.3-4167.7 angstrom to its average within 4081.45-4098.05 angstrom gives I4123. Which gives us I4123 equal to 1.3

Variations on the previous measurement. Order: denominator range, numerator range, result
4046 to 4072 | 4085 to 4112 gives 0.72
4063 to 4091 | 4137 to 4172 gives 1.12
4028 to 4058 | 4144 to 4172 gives 1.03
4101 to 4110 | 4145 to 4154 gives 1.46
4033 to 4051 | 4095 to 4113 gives 0.71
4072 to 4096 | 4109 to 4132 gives 1.05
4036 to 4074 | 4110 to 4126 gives 0.91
